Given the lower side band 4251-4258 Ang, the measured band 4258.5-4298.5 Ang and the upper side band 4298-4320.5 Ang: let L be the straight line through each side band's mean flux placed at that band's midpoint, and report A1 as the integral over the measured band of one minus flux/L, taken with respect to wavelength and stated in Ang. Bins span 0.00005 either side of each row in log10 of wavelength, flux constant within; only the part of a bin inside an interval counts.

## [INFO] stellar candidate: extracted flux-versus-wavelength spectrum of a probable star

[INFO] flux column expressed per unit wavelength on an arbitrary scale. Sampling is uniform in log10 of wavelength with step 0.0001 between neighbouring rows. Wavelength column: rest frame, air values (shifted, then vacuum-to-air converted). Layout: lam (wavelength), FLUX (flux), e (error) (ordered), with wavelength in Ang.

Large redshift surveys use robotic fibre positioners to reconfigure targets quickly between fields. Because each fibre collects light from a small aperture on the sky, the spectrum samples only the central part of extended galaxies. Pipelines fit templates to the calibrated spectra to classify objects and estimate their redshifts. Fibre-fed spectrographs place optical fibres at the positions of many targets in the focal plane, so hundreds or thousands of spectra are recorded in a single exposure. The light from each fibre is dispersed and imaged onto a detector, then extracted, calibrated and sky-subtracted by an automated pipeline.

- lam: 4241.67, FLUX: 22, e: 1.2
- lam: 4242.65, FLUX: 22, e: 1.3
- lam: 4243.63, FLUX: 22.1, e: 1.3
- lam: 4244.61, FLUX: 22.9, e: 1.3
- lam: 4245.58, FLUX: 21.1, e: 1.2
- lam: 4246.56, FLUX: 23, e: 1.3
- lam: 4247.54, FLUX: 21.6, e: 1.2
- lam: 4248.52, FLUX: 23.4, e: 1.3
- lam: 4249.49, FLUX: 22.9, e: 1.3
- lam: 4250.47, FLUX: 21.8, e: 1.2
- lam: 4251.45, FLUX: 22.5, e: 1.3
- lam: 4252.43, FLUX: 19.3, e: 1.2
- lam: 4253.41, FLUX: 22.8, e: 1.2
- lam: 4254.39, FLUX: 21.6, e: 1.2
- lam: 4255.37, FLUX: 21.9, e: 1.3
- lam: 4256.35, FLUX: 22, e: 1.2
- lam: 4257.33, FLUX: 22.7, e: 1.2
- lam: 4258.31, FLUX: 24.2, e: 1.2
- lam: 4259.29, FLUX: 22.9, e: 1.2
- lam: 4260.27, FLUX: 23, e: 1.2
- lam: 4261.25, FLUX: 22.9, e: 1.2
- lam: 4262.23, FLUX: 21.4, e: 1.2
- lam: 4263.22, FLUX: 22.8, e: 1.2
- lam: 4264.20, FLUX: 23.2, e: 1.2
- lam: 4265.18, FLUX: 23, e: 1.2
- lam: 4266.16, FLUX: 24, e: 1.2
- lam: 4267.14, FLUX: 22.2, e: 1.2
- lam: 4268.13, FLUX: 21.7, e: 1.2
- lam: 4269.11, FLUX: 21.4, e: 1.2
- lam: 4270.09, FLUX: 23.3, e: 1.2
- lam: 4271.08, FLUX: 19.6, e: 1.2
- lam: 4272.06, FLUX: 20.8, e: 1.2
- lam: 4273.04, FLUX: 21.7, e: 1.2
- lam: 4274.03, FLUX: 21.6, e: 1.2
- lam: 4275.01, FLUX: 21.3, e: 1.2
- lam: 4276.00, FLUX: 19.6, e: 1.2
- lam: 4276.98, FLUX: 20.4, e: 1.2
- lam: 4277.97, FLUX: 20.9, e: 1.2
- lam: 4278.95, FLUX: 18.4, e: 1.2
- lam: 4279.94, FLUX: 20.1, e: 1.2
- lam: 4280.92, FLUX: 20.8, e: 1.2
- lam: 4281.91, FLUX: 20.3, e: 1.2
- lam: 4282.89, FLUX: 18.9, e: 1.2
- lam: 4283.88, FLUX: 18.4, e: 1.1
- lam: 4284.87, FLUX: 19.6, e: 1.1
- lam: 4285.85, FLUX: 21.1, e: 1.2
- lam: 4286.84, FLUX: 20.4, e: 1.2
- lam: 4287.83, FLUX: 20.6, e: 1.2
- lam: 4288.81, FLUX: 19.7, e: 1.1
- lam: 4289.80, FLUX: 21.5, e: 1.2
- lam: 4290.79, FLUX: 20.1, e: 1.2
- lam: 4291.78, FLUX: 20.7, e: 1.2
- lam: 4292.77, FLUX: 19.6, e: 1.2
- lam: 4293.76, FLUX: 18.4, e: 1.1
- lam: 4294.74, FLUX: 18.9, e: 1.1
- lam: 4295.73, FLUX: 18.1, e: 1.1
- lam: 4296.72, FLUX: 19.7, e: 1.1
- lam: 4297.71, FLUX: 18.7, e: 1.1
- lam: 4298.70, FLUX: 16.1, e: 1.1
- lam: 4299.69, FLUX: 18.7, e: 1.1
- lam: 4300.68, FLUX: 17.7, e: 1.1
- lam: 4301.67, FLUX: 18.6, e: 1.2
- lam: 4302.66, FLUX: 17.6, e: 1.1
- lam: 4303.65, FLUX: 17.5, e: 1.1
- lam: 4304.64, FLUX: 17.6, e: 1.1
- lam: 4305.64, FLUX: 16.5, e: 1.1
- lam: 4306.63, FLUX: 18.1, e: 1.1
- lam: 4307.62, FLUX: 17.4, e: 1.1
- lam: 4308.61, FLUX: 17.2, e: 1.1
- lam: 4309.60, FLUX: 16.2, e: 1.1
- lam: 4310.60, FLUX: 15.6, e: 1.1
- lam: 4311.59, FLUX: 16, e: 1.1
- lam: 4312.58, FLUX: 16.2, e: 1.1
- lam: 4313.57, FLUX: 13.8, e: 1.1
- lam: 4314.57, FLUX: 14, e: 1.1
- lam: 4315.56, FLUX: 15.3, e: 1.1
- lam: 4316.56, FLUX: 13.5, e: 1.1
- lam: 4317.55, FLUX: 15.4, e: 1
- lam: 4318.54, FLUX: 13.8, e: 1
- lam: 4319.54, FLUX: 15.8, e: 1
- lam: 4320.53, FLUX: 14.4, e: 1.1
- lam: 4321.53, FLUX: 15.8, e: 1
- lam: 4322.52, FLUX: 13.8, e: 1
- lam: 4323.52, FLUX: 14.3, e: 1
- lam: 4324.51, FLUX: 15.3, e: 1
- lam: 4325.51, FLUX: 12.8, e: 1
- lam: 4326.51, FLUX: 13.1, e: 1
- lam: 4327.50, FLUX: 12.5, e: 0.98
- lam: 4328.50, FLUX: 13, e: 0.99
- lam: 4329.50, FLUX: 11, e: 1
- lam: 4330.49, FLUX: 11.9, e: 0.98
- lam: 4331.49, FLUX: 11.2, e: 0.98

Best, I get -2.8 Ang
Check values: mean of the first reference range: 21.9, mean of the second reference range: 16.3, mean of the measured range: 20.8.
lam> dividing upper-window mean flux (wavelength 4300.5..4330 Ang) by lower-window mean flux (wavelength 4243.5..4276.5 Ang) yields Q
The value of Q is 0.69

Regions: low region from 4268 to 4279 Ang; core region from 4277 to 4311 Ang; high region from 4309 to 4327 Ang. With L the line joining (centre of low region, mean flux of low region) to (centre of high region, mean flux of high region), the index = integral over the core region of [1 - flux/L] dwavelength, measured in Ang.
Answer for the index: -1.4 Ang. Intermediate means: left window 21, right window 14.7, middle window 18.8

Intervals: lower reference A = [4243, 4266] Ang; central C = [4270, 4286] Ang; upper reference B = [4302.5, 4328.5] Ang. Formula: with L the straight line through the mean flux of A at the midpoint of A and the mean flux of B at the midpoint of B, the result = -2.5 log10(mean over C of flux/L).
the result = -0.03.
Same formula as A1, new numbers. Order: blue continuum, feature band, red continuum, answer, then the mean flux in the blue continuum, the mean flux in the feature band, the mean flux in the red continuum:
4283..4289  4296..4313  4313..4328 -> -0.5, 19.9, 17.4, 14.2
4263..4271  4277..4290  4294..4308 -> 0.2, 22.5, 20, 18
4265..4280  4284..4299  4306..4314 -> -0.6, 21.2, 19.6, 16.4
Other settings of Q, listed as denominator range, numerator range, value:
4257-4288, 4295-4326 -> 0.76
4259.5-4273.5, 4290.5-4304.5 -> 0.83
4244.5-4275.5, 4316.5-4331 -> 0.62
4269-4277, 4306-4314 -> 0.77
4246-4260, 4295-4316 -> 0.76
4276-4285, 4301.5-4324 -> 0.80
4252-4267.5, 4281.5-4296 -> 0.88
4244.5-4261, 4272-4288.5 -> 0.91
